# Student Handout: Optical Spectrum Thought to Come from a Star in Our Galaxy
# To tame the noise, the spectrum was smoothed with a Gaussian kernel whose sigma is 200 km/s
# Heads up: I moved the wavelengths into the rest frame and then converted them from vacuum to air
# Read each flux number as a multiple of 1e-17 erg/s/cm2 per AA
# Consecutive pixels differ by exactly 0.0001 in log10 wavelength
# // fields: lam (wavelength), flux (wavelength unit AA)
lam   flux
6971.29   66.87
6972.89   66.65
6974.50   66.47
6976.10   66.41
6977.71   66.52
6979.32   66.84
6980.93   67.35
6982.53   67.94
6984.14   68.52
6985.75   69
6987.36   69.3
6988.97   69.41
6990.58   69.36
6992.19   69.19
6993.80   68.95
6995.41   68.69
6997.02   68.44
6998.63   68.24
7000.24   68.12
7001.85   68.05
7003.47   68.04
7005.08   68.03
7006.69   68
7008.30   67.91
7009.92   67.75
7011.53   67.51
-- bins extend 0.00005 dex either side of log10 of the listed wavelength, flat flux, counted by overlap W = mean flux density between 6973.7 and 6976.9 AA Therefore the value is 66.6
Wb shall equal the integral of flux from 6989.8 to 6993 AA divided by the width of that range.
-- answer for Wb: 69.3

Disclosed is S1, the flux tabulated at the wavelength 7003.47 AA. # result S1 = 68.04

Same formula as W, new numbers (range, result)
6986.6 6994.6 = 69.2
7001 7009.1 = 68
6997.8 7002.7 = 68.1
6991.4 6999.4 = 68.7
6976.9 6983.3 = 67.1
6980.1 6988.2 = 68.4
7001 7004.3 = 68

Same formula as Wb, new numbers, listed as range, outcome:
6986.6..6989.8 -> 69.3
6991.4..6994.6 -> 69.1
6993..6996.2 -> 68.8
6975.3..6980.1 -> 66.5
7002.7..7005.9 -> 68.2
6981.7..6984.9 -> 68.3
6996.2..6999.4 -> 68.4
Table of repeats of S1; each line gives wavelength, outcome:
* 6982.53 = 67.94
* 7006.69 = 68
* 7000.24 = 68.12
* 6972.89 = 66.65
